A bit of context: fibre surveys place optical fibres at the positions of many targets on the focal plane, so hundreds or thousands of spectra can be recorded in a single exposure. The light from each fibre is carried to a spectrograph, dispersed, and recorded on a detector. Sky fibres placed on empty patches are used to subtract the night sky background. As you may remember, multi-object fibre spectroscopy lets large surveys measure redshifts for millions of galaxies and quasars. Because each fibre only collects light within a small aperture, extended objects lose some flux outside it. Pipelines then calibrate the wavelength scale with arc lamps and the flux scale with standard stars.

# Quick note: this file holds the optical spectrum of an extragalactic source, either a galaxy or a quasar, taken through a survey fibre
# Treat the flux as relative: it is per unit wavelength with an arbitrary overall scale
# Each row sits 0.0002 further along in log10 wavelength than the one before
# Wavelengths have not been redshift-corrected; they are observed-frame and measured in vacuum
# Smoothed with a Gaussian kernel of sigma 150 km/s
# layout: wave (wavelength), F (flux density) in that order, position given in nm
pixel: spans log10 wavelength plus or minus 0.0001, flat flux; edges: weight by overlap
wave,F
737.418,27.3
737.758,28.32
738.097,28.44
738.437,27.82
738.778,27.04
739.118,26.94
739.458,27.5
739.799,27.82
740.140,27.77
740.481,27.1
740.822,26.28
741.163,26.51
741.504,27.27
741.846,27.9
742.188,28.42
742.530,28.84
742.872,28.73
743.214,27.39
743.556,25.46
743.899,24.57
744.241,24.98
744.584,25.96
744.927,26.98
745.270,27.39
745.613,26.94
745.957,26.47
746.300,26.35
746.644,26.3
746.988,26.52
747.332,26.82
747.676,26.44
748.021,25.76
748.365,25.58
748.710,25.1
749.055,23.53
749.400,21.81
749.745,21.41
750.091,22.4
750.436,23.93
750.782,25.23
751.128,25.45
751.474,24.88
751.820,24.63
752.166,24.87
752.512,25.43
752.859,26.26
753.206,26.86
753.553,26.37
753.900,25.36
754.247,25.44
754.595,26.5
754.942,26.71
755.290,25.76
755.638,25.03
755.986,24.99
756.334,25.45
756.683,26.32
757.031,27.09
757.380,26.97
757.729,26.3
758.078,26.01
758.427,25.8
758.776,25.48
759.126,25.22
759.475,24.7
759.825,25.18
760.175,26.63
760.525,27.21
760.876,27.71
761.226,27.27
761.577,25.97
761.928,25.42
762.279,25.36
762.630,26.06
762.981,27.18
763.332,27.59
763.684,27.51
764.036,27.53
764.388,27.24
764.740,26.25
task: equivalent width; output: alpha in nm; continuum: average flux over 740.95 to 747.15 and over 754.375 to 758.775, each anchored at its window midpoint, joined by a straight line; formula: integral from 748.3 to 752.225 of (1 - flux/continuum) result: 0.36 nm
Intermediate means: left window 26.8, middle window 24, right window 26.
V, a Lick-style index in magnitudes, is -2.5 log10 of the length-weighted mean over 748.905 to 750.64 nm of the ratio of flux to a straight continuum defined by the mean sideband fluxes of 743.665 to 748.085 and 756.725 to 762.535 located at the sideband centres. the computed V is 0.16 mag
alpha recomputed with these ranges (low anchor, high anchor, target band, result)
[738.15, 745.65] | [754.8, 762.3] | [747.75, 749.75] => 0.18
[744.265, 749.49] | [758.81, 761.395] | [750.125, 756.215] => 0.14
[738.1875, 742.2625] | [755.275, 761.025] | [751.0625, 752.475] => 0.08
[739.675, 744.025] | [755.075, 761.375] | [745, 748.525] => 0.06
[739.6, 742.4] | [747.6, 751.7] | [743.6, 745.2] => 0.03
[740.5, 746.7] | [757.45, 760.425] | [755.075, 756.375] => 0.03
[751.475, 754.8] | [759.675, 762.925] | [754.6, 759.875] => 0.04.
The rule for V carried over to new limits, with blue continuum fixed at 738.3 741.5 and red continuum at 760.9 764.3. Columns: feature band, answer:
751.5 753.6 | 0.05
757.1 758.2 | 0.01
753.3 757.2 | 0.04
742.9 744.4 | 0.05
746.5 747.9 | 0.02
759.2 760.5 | 0.04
